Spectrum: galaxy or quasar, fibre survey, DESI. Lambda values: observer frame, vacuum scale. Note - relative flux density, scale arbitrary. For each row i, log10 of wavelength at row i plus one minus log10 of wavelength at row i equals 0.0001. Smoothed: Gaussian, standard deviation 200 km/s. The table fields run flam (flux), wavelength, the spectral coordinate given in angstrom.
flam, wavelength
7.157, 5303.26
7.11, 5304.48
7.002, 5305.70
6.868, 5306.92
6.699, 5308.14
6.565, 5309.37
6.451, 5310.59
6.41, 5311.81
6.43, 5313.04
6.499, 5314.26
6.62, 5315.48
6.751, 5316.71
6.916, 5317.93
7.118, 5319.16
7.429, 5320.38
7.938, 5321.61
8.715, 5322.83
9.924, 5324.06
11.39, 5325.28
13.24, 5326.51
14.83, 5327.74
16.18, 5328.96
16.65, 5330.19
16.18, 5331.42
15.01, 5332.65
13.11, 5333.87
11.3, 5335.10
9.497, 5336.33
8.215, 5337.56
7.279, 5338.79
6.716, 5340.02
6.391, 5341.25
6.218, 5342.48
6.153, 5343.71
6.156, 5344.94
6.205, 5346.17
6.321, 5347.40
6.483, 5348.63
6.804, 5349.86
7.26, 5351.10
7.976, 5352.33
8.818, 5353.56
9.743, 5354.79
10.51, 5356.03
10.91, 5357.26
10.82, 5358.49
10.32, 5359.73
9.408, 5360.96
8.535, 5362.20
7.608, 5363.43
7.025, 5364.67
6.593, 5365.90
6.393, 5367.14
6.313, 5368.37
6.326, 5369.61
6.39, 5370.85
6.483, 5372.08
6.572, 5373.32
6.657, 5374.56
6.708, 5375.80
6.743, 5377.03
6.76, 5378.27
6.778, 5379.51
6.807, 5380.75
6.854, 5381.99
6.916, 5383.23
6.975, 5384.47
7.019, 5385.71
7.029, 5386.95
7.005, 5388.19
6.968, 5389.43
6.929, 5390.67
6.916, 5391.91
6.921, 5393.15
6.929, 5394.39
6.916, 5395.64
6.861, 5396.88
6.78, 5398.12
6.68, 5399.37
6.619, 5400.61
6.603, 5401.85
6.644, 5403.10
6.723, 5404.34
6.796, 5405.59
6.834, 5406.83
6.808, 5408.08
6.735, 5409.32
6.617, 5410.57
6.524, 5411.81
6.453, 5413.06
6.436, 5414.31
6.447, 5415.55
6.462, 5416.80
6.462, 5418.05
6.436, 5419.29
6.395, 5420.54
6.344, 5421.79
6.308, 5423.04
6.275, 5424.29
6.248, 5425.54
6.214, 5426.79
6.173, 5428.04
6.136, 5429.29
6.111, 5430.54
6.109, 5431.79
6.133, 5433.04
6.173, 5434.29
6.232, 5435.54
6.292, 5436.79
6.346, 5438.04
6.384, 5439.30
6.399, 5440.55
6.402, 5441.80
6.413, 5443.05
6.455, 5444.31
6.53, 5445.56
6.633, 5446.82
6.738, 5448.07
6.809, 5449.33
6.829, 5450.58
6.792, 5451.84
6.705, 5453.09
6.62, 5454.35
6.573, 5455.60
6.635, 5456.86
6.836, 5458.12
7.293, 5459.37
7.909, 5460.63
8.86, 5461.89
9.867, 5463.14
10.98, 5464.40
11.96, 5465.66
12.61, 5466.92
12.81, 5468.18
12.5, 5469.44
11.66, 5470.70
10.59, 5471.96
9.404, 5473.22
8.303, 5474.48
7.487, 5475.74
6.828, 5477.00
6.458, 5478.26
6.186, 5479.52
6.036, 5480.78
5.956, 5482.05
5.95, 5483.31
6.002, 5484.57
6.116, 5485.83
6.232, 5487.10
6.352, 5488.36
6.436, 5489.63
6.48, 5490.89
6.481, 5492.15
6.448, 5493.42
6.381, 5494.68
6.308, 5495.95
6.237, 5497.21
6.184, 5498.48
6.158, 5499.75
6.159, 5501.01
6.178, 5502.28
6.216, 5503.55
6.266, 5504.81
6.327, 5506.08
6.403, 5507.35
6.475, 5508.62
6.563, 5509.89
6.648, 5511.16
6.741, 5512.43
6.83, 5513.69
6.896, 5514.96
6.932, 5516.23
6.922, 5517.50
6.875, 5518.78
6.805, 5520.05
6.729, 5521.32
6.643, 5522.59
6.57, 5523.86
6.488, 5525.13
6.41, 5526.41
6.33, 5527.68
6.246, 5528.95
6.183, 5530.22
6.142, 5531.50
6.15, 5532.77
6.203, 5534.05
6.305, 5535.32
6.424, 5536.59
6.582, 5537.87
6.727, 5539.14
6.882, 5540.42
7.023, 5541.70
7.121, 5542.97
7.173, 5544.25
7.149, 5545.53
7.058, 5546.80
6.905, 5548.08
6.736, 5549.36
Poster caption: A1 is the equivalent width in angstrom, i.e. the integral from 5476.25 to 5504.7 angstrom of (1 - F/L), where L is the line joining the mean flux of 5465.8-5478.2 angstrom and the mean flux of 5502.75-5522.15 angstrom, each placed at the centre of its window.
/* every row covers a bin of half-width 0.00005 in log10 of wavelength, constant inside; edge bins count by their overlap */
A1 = 7.4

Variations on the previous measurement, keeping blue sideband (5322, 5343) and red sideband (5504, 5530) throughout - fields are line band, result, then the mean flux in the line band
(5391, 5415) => 6.9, 6.73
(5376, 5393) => 5.2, 6.9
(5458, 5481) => -4.4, 9.3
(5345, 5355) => 3.2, 7.29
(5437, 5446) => 2.2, 6.41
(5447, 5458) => 2.0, 6.71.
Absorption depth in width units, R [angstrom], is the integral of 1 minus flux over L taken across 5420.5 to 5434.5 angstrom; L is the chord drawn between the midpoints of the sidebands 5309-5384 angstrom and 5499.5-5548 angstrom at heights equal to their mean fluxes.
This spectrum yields 2.5 angstrom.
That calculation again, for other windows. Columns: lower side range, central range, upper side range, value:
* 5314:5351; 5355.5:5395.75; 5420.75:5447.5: 3.2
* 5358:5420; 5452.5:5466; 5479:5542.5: -3.0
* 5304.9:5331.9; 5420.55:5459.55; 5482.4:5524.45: 4.9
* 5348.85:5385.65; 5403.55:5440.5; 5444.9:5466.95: 6.4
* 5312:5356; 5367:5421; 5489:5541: 10.0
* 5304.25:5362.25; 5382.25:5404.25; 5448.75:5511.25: 3.8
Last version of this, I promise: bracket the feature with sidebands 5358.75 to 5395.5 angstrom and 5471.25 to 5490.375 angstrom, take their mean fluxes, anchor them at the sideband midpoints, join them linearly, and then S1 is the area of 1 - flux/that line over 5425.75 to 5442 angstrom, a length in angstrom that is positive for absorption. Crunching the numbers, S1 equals 1.8 angstrom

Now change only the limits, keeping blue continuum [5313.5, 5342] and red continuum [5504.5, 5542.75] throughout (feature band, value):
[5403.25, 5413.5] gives 2.34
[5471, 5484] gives -0.01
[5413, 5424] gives 2.69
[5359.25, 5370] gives 2.12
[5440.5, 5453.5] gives 2.19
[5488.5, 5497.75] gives 0.94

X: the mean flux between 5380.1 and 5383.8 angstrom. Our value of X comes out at 6.85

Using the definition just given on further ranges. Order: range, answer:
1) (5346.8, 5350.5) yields 6.53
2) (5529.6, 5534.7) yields 6.16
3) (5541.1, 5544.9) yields 7.11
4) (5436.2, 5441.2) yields 6.36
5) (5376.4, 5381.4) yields 6.78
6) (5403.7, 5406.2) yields 6.76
